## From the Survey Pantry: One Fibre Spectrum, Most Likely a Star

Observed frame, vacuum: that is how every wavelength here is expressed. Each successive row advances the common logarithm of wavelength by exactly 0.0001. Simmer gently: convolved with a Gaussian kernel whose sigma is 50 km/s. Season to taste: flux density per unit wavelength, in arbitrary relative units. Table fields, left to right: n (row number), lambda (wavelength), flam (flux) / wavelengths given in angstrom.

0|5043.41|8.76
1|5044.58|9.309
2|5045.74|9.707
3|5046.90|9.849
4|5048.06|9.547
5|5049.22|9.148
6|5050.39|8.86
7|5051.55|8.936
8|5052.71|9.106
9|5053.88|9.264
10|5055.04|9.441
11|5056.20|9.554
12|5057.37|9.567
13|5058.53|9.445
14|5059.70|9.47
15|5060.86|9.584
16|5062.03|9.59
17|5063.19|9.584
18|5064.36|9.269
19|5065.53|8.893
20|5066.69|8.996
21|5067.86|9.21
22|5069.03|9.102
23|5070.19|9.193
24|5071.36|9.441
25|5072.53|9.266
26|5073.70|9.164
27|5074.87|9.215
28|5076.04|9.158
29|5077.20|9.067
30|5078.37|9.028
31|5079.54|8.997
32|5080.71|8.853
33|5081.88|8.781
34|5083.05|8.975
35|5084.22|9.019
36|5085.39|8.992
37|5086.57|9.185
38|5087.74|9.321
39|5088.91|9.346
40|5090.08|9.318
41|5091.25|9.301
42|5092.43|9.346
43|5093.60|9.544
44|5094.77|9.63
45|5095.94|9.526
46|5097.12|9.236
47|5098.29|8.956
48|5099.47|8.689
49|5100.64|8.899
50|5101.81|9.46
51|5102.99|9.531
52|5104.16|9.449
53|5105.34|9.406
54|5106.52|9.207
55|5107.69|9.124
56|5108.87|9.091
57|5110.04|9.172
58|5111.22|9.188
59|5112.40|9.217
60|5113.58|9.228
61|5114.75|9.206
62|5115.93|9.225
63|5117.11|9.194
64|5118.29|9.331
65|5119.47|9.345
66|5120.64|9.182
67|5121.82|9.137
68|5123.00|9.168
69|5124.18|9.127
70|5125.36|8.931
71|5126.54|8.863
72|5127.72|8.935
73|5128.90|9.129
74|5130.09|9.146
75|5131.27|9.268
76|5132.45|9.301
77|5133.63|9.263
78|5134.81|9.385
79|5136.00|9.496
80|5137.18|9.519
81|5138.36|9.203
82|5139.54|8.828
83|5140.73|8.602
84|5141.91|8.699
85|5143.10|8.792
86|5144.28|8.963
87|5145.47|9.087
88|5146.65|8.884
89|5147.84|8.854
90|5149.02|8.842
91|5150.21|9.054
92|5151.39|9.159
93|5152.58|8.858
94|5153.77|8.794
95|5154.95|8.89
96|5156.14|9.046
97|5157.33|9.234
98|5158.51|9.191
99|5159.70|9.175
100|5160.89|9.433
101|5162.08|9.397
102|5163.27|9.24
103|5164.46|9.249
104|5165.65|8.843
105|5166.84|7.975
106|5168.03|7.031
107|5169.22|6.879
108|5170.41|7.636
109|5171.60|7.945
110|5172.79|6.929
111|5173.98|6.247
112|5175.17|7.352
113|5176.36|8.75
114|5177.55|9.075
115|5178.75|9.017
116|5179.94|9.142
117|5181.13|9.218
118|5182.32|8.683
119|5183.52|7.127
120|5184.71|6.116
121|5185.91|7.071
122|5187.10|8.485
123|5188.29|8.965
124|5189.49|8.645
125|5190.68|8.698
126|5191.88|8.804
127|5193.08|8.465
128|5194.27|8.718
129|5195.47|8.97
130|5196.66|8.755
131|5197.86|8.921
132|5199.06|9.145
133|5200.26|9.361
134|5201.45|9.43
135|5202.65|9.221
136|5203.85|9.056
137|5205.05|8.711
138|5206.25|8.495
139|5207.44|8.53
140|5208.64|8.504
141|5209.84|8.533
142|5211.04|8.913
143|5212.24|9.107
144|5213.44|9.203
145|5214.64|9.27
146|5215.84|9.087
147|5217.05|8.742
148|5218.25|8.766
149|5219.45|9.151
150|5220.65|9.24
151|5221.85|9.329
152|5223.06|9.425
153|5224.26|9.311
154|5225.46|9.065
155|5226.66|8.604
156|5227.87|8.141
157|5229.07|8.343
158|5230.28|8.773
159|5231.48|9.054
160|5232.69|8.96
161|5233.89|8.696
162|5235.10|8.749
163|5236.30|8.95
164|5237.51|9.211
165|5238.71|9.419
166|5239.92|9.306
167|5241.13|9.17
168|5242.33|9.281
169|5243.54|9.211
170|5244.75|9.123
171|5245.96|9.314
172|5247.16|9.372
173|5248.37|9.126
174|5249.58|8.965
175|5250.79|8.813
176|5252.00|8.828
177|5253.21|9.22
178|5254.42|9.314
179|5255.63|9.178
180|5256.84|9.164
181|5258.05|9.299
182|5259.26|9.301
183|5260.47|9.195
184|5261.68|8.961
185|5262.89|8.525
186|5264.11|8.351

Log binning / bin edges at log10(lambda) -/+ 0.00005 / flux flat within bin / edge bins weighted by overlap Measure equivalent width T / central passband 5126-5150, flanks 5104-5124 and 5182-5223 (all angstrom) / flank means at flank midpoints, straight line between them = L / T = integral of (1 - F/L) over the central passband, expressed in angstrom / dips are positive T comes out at 0.1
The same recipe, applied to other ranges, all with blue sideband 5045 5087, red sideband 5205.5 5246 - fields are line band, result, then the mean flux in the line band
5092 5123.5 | -0.29 angstrom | 9.25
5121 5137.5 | -0.10 angstrom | 9.18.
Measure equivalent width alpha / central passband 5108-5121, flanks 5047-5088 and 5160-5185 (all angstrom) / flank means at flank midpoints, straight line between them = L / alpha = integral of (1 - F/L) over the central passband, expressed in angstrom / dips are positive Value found -0.7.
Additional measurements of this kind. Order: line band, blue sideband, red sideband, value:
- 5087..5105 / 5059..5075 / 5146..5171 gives -0.4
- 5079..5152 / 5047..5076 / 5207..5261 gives 0.5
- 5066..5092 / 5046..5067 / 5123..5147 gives 0.4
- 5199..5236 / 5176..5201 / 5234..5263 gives -0.4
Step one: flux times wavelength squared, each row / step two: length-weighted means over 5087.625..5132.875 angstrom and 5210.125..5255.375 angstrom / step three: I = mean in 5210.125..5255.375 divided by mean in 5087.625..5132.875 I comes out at 1.0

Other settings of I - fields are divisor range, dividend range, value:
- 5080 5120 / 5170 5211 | 0.95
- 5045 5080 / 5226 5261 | 1.04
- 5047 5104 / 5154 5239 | 0.98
